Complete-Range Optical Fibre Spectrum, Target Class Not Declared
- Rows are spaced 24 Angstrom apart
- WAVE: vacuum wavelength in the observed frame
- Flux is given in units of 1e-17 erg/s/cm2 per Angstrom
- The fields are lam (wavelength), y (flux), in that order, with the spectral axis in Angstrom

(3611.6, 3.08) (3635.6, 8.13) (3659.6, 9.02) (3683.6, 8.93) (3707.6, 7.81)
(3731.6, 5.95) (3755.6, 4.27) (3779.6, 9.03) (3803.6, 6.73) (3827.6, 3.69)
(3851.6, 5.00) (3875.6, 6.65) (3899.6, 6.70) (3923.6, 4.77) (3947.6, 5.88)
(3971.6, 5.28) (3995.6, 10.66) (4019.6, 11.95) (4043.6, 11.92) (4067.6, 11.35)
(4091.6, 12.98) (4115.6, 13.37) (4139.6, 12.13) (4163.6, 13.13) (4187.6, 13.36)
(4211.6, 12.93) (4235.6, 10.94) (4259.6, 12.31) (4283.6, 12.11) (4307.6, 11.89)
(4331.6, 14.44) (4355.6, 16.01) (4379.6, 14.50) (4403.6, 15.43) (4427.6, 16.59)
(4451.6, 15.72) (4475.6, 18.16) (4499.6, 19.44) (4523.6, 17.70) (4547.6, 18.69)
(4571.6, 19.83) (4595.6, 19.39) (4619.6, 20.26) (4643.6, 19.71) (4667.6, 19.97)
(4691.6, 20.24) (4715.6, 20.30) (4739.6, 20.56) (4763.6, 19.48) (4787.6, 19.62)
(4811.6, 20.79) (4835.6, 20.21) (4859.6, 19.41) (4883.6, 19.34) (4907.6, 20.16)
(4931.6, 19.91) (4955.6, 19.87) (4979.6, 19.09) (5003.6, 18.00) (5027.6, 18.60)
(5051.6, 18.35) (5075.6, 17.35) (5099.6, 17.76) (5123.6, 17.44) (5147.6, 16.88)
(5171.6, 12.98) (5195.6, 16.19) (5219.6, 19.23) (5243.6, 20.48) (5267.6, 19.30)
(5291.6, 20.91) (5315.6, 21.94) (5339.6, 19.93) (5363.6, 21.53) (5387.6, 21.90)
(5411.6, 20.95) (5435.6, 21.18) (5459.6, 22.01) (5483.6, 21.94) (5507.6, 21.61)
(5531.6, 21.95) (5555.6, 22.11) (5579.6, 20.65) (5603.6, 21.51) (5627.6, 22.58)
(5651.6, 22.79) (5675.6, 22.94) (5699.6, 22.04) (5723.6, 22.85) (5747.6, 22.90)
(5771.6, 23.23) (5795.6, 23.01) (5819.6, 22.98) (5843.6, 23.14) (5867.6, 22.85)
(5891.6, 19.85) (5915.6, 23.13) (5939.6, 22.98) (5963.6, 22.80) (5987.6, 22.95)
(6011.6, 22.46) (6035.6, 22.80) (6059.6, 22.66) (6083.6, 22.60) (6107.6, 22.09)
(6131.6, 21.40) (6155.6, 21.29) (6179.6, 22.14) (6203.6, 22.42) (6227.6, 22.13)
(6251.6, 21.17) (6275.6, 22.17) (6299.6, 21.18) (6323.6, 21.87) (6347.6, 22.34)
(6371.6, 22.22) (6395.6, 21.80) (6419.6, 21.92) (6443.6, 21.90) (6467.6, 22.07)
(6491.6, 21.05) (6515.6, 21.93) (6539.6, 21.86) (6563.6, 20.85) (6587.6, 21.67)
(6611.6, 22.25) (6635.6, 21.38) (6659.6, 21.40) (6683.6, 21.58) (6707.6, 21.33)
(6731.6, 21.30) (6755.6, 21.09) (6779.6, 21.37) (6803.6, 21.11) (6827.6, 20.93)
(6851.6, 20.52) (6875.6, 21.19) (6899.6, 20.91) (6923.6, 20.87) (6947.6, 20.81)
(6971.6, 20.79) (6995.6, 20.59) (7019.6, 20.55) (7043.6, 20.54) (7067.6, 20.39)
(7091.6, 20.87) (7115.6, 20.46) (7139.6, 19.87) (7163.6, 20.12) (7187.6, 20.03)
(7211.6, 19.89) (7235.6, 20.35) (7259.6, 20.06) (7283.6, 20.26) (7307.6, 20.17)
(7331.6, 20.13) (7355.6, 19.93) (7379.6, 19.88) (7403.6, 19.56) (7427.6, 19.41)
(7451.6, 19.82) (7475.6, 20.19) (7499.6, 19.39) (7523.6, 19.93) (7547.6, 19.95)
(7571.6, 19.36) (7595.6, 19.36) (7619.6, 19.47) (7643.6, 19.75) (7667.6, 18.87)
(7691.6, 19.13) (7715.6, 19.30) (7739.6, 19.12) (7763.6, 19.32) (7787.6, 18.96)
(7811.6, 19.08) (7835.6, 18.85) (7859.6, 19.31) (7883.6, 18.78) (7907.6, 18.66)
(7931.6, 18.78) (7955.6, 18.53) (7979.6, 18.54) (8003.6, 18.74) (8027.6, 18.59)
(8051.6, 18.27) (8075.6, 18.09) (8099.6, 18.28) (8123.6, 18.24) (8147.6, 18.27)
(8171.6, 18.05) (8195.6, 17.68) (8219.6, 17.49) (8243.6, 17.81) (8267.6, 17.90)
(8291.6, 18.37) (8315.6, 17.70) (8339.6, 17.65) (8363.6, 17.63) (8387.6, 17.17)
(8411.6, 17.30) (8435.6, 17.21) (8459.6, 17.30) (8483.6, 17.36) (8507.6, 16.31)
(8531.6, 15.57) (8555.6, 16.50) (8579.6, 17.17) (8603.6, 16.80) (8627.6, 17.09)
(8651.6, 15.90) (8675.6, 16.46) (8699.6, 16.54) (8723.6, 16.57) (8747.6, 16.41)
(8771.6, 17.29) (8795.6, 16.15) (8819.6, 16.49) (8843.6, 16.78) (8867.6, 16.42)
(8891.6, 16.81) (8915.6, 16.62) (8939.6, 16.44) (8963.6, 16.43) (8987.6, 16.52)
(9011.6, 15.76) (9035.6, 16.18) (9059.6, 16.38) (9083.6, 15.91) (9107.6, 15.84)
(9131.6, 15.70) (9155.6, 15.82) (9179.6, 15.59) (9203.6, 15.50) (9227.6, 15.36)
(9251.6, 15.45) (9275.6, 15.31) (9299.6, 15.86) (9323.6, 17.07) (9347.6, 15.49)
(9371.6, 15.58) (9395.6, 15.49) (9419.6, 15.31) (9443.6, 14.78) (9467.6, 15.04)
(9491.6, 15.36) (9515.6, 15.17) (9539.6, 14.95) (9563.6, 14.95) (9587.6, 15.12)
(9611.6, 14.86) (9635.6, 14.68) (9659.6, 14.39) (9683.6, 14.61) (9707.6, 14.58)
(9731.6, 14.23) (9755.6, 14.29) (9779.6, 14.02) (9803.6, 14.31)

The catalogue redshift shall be 0.00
